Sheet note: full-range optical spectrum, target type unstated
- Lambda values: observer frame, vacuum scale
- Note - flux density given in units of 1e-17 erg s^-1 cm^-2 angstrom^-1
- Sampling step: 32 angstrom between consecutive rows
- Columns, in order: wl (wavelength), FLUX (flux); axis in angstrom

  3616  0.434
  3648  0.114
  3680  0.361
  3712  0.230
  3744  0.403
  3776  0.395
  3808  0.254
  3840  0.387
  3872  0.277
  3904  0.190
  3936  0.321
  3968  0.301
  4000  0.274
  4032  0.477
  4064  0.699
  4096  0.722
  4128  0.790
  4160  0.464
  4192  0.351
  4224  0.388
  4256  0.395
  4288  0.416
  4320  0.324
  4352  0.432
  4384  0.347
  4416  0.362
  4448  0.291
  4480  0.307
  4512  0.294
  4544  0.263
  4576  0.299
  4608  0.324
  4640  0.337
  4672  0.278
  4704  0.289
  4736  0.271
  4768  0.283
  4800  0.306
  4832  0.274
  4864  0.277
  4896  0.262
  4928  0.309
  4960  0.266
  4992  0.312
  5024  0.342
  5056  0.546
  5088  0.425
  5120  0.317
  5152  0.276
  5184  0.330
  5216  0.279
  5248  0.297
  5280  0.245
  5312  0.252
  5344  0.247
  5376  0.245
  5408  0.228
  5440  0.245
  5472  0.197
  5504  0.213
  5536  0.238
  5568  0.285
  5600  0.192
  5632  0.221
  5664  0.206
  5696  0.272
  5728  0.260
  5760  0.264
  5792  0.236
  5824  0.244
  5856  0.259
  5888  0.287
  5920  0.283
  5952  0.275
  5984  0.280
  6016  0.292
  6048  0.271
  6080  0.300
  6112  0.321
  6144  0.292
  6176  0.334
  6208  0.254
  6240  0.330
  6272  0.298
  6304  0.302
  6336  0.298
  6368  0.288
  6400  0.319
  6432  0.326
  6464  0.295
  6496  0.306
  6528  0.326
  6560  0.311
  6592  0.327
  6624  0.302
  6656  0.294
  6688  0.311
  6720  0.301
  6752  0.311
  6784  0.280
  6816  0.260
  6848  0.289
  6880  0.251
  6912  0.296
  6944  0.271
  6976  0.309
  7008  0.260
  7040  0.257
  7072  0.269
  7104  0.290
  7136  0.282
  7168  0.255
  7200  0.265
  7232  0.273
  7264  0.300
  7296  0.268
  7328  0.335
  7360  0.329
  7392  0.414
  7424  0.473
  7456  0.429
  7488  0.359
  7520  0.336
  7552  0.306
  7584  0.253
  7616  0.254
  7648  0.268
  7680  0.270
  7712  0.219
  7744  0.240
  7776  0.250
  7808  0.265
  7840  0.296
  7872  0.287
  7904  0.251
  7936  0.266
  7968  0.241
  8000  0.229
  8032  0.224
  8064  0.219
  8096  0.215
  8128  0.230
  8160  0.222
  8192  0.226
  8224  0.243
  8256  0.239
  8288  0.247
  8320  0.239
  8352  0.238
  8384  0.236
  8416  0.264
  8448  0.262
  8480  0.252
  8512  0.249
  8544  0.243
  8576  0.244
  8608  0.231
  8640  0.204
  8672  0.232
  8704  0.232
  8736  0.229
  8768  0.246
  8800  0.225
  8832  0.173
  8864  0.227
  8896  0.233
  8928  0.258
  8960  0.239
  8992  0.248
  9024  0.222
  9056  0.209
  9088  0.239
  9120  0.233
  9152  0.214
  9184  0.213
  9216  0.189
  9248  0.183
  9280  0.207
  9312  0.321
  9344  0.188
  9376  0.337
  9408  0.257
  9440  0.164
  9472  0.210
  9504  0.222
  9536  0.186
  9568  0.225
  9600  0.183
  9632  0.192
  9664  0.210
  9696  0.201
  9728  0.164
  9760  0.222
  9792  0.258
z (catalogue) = 1.654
